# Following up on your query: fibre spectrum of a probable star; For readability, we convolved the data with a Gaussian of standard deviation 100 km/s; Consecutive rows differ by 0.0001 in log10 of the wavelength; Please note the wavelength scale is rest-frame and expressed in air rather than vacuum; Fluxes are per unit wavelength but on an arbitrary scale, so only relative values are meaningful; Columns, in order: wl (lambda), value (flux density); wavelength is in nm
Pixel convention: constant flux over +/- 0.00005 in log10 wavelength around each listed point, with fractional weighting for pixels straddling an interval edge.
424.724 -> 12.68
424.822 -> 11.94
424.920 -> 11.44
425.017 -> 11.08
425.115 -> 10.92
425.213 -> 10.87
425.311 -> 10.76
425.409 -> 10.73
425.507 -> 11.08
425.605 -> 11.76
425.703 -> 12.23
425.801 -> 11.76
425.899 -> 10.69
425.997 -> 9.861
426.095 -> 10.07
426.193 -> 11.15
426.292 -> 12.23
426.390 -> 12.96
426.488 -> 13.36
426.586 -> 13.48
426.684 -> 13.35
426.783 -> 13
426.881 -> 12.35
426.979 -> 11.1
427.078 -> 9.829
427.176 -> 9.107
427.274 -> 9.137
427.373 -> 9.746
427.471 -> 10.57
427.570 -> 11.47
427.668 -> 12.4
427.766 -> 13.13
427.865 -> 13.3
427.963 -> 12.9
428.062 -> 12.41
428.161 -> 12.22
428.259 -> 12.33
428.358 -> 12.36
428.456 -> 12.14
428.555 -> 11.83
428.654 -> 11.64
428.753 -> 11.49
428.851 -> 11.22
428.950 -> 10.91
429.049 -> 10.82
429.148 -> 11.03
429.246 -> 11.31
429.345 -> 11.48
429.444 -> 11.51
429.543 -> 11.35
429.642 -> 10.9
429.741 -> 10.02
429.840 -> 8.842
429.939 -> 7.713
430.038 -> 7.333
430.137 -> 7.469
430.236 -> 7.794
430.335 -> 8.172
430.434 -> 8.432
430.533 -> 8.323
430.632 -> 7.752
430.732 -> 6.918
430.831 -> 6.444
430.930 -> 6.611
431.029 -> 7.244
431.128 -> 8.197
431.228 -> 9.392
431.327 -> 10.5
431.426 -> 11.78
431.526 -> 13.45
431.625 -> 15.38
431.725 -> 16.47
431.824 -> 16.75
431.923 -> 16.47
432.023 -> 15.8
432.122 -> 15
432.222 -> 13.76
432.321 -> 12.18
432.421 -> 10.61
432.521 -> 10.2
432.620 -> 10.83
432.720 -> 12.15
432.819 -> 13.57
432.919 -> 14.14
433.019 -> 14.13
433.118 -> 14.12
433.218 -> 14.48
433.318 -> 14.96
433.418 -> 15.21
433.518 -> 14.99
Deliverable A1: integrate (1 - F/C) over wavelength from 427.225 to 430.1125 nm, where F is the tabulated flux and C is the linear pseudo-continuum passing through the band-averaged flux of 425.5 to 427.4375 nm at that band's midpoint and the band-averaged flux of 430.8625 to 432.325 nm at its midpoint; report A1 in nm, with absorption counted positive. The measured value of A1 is 0.185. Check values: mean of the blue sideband 11.4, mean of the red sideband 12.5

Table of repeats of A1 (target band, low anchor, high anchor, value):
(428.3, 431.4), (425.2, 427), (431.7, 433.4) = 0.80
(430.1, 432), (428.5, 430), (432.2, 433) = 0.22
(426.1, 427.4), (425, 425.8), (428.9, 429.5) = -0.04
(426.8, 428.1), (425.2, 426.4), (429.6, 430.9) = -0.17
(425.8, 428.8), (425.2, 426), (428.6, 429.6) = -0.14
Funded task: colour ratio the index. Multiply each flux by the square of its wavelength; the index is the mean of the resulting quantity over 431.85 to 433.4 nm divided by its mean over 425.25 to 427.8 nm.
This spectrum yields 1.2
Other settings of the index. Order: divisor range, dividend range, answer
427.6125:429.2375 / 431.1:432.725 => 1.10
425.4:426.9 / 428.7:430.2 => 0.87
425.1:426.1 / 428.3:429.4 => 1.06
